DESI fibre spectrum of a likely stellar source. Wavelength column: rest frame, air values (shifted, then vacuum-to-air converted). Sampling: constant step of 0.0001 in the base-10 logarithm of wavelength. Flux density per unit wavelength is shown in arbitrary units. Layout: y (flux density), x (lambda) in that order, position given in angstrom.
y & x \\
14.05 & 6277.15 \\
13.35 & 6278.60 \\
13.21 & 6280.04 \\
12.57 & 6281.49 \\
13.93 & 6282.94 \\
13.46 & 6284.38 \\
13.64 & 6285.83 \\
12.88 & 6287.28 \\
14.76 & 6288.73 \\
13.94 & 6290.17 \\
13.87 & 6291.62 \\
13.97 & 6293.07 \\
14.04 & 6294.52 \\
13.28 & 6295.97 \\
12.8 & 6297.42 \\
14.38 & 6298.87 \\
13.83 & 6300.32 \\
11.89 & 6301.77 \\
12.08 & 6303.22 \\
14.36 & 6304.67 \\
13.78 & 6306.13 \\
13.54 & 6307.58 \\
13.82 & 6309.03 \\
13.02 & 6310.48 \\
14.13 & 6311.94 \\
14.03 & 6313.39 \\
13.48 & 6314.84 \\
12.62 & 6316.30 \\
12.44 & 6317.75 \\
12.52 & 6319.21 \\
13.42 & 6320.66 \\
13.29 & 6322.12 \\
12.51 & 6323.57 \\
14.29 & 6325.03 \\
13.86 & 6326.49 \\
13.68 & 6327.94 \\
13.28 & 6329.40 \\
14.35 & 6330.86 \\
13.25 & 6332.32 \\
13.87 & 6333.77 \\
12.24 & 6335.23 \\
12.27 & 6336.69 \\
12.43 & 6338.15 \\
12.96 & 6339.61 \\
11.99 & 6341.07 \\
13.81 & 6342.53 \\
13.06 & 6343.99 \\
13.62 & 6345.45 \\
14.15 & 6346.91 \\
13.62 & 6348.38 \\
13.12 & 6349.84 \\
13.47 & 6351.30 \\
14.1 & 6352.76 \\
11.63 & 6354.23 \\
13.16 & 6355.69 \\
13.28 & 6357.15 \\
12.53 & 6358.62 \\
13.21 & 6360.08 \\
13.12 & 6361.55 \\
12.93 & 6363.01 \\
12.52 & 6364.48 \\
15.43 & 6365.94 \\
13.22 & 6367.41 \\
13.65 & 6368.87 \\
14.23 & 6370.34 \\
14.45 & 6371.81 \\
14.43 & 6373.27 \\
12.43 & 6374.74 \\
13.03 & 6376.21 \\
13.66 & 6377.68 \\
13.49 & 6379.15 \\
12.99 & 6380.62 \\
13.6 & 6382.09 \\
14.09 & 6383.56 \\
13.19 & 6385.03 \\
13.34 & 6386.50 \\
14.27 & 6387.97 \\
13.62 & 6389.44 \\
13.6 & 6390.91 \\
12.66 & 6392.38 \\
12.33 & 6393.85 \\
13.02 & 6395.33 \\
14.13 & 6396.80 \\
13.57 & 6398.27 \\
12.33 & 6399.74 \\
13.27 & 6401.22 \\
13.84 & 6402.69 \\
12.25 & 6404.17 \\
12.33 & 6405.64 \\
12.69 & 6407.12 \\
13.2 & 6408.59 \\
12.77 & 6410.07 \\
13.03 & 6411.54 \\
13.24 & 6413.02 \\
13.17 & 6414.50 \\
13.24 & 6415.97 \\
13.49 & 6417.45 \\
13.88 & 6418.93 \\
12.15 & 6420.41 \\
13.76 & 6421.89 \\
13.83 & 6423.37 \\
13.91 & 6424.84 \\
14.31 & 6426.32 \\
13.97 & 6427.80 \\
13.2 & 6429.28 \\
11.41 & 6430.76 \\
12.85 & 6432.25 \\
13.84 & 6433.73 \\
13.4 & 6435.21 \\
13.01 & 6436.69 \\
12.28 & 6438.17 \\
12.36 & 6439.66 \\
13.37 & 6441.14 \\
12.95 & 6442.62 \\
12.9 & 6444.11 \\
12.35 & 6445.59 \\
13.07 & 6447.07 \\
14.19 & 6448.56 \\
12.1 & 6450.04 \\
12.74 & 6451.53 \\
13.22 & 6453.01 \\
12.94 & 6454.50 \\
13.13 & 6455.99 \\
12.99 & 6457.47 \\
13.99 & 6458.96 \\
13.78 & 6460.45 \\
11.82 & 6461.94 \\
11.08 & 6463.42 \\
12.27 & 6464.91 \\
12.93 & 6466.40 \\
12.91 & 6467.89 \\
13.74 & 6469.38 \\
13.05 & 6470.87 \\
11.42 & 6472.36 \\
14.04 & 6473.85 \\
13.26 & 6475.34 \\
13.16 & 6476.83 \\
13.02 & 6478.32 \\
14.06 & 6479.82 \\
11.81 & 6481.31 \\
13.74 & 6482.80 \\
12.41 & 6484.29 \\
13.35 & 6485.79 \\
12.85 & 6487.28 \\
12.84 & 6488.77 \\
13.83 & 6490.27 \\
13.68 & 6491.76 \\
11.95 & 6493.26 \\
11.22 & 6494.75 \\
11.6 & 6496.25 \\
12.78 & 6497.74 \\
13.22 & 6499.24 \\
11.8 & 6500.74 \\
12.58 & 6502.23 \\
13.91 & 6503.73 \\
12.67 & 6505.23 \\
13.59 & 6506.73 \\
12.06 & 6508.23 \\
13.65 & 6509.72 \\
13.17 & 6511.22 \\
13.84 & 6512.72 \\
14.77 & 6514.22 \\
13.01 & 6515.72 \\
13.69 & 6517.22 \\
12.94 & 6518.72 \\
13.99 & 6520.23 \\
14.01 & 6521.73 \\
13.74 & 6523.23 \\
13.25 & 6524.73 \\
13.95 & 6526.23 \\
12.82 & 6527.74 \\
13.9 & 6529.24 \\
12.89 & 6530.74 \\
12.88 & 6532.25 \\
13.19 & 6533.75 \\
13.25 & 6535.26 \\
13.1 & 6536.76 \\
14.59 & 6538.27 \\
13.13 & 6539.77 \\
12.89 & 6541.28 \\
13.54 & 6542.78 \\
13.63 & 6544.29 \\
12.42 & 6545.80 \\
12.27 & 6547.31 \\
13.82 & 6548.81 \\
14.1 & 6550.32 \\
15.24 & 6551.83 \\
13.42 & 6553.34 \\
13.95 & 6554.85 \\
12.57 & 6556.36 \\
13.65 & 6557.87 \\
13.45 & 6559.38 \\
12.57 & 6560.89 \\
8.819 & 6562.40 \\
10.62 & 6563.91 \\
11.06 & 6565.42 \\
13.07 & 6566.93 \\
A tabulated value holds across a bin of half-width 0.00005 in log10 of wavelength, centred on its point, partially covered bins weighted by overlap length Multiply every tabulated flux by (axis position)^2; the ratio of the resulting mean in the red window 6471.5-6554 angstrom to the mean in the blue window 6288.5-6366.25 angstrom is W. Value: 1.0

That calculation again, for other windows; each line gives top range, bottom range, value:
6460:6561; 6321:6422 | 1.03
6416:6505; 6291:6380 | 1.01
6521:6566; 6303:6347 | 1.05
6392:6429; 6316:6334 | 1.02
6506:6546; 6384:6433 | 1.05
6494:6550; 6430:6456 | 1.05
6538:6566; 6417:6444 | 1.02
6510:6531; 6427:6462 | 1.07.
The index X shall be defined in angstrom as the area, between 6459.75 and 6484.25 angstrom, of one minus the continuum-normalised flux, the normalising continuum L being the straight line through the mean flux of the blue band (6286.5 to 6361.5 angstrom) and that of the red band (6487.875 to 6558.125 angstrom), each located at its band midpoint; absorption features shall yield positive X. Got 0.7 angstrom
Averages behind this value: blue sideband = 13.3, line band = 12.9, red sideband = 13.3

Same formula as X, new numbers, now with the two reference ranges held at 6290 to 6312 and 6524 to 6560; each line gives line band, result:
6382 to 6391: -0.1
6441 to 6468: 1.2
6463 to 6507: 2.0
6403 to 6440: 0.9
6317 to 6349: 0.7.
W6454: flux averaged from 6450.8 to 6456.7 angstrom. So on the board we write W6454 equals 13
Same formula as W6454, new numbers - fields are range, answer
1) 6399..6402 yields 12.8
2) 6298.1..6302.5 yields 13.4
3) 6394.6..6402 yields 13.3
